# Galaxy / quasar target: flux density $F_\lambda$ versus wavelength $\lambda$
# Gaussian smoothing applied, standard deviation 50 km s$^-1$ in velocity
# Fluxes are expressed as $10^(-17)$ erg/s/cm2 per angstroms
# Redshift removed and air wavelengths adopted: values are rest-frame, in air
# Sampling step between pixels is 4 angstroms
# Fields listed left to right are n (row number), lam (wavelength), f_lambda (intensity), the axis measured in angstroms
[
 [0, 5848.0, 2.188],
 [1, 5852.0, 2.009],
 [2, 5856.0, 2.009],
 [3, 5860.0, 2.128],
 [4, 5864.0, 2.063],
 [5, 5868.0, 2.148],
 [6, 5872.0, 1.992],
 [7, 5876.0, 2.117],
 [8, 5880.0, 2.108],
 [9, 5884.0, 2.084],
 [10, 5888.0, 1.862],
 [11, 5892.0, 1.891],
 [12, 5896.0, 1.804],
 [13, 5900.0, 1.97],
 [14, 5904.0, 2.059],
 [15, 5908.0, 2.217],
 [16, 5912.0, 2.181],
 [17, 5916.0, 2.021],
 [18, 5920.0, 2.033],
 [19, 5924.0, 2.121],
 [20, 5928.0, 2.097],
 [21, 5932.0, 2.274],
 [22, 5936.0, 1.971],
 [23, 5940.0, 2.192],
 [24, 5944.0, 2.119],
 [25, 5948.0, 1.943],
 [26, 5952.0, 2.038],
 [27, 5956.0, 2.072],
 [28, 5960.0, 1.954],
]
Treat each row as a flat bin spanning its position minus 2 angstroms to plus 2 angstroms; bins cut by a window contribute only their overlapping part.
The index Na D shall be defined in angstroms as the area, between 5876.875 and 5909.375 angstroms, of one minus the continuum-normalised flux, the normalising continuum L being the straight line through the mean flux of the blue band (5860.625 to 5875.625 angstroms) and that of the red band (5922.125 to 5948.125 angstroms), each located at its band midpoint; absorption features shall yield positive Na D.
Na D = 1.4 angstroms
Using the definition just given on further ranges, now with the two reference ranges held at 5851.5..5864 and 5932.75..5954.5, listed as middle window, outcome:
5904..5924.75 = -0.47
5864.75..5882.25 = -0.27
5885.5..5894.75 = 0.80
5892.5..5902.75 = 0.80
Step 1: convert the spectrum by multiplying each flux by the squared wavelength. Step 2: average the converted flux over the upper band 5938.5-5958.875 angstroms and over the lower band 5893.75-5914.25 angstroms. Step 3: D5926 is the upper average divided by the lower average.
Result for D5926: 1.0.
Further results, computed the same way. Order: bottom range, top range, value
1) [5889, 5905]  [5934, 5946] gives 1.11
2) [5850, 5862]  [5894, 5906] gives 0.96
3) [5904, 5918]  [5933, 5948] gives 0.99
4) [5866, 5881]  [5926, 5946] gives 1.04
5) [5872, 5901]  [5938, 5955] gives 1.07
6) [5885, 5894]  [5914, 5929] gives 1.10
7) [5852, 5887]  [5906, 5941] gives 1.04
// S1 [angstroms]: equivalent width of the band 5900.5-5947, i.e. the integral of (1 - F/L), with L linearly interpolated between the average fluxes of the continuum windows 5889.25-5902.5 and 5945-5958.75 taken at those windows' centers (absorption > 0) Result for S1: -3.6 angstroms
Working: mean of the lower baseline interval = 1.89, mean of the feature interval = 2.11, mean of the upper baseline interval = 2.02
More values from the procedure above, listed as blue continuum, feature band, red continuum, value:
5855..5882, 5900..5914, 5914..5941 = -0.22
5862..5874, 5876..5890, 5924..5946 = 0.33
